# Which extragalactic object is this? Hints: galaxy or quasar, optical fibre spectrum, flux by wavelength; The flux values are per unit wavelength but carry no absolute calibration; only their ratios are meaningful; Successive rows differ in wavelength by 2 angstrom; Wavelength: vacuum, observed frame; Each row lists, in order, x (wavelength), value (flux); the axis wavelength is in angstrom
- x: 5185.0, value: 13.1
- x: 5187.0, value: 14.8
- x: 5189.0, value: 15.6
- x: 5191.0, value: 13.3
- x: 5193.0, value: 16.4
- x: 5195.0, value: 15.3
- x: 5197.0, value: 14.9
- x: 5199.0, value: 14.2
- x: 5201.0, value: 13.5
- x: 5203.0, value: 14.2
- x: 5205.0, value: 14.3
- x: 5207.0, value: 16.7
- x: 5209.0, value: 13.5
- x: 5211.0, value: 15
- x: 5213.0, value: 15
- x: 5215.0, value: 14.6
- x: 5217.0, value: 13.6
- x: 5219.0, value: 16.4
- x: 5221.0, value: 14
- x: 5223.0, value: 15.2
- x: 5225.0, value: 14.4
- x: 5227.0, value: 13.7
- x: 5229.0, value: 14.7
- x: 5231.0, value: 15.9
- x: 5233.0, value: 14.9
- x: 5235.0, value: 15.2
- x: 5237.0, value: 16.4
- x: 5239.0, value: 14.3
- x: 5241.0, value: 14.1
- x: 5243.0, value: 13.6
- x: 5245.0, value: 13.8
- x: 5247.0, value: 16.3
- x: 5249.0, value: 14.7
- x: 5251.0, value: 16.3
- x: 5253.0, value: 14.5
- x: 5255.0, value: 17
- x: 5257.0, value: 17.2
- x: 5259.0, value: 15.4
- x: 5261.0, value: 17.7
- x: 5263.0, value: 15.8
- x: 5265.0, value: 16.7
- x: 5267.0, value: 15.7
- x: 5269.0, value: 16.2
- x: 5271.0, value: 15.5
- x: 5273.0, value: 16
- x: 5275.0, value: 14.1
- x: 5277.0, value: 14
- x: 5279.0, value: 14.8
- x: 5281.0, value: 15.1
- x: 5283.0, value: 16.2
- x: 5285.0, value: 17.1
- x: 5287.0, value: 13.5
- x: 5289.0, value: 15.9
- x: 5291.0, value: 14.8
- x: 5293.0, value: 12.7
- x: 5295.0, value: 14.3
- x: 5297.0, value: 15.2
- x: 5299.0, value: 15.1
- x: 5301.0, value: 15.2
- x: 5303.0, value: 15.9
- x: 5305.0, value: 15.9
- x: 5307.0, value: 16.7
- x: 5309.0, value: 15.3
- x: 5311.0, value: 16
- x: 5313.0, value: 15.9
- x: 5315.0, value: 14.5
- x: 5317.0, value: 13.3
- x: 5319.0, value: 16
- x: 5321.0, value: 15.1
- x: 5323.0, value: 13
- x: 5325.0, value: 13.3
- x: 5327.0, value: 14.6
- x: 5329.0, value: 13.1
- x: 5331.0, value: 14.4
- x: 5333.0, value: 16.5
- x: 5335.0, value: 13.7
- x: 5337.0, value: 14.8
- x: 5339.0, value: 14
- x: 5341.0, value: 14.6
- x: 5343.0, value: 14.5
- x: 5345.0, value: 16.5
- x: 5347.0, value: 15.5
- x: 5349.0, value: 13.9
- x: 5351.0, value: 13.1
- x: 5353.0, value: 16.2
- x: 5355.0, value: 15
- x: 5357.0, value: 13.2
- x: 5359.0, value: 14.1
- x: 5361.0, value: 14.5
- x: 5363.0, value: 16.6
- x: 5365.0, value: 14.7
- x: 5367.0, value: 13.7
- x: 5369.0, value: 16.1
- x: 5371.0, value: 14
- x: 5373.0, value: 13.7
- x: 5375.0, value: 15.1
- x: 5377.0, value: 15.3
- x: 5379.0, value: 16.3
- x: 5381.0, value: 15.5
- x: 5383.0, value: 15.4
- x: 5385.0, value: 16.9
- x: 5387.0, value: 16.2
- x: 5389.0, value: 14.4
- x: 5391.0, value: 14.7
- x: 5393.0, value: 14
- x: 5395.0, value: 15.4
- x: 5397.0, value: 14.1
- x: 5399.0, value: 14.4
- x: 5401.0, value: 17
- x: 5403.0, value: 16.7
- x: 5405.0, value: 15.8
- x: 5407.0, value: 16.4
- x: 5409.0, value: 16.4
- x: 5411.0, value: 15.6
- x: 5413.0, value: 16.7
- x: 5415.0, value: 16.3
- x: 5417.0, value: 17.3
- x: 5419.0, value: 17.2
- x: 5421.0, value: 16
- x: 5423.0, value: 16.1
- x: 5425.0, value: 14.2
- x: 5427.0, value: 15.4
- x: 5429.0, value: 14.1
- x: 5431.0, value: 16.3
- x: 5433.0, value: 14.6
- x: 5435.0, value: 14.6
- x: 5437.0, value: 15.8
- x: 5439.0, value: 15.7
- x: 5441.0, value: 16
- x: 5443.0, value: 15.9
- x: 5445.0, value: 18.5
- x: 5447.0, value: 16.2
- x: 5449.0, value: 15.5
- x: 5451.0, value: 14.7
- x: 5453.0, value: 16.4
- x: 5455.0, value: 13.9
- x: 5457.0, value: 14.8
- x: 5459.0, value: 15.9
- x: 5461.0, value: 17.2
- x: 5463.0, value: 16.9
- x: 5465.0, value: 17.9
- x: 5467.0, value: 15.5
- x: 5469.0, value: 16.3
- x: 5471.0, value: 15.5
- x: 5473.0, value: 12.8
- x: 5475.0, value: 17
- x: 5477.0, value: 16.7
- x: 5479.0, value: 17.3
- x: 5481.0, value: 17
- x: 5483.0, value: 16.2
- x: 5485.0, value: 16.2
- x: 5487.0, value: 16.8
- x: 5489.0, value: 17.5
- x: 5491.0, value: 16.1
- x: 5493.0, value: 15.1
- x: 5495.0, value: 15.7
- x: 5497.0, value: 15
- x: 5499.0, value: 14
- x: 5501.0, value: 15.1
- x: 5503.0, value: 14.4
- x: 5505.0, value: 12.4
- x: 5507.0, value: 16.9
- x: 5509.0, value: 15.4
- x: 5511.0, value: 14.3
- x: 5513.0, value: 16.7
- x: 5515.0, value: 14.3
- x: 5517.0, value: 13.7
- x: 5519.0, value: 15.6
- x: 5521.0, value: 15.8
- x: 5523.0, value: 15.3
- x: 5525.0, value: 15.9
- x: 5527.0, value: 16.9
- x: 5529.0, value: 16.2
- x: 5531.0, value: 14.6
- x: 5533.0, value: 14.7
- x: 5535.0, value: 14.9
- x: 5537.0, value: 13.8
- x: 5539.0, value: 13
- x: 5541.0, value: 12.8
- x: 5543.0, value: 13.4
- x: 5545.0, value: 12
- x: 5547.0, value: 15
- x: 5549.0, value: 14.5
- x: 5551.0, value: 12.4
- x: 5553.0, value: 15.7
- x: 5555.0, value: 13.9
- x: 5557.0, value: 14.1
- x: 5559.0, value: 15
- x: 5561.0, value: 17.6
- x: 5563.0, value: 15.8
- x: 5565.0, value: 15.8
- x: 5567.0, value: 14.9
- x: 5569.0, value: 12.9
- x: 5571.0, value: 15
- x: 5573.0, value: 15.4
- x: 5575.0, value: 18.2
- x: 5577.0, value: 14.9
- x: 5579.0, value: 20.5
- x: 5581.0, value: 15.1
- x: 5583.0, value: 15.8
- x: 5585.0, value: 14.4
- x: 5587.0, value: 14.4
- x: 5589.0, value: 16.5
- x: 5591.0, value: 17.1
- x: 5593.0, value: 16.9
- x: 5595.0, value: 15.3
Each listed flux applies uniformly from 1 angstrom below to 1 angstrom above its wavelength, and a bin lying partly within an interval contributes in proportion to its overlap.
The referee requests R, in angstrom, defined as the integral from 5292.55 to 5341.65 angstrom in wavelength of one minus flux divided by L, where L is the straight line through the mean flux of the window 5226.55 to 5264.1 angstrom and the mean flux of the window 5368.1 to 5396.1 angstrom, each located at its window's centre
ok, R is 1.6 angstrom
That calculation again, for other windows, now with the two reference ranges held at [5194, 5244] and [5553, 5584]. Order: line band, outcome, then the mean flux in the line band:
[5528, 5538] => 0.5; 14.8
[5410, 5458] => -1.4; 15.7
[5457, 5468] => -0.8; 16.5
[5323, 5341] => 0.9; 14.2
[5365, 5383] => 0.2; 15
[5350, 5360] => 0.5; 14.3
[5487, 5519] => 0.6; 15.2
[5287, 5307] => -0.1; 15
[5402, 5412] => -0.6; 16.2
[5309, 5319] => -0.1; 15.1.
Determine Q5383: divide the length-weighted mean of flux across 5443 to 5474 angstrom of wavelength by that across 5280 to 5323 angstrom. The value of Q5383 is 1.05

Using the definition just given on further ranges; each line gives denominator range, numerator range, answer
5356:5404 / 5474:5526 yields 1.04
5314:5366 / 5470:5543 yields 1.05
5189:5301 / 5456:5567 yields 1.01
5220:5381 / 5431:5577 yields 1.02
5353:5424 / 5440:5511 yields 1.02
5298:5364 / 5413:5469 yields 1.07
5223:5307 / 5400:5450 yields 1.05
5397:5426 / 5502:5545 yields 0.92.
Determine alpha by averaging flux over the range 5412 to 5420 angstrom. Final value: 16.9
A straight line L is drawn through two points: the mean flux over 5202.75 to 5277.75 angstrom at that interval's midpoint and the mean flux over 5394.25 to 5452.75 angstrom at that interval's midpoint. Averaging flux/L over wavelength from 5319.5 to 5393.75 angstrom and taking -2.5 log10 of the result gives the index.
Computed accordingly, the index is 0.059 mag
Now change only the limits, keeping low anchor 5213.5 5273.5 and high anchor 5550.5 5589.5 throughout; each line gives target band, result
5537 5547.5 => 0.17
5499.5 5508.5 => 0.05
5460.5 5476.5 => -0.05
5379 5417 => -0.02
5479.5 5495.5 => -0.07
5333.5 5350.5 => 0.05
